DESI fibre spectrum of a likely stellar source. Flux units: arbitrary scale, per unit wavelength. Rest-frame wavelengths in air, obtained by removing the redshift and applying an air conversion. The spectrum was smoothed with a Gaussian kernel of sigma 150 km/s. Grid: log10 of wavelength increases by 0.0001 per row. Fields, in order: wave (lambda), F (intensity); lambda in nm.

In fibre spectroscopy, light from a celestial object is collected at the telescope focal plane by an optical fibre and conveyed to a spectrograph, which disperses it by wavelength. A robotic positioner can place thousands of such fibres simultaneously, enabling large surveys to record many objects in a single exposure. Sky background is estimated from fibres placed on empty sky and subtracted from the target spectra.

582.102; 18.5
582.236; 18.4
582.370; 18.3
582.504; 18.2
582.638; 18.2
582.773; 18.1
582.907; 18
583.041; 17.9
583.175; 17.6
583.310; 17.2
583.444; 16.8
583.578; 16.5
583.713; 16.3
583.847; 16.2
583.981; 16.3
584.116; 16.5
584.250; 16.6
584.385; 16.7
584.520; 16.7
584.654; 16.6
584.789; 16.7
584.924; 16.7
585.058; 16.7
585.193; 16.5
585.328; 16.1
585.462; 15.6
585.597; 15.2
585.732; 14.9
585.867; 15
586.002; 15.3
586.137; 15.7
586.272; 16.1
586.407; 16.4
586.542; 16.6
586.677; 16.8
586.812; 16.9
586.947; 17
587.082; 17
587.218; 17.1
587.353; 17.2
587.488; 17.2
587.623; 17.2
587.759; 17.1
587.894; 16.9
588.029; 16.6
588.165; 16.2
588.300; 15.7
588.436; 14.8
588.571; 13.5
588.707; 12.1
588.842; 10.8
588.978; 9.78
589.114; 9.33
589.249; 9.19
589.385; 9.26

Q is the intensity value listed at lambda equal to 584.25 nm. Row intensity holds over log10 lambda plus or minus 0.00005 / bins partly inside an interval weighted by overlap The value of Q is 16.6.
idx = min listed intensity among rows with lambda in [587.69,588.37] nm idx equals 15.7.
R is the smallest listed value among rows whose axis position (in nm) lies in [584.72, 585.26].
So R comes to 16.5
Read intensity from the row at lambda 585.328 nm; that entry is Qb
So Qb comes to 16.1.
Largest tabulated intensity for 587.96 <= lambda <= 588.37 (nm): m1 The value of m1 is 16.6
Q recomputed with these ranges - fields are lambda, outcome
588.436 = 14.8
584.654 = 16.6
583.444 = 16.8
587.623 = 17.2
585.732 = 14.9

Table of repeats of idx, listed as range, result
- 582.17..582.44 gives 18.3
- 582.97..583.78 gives 16.3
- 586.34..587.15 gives 16.4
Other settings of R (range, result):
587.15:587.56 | 17.1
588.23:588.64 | 13.5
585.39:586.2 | 14.9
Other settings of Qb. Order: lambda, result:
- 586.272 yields 16.1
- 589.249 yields 9.19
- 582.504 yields 18.2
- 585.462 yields 15.6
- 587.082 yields 17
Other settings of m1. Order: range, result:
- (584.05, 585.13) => 16.7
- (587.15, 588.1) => 17.2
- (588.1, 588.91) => 16.2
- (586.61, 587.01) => 17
